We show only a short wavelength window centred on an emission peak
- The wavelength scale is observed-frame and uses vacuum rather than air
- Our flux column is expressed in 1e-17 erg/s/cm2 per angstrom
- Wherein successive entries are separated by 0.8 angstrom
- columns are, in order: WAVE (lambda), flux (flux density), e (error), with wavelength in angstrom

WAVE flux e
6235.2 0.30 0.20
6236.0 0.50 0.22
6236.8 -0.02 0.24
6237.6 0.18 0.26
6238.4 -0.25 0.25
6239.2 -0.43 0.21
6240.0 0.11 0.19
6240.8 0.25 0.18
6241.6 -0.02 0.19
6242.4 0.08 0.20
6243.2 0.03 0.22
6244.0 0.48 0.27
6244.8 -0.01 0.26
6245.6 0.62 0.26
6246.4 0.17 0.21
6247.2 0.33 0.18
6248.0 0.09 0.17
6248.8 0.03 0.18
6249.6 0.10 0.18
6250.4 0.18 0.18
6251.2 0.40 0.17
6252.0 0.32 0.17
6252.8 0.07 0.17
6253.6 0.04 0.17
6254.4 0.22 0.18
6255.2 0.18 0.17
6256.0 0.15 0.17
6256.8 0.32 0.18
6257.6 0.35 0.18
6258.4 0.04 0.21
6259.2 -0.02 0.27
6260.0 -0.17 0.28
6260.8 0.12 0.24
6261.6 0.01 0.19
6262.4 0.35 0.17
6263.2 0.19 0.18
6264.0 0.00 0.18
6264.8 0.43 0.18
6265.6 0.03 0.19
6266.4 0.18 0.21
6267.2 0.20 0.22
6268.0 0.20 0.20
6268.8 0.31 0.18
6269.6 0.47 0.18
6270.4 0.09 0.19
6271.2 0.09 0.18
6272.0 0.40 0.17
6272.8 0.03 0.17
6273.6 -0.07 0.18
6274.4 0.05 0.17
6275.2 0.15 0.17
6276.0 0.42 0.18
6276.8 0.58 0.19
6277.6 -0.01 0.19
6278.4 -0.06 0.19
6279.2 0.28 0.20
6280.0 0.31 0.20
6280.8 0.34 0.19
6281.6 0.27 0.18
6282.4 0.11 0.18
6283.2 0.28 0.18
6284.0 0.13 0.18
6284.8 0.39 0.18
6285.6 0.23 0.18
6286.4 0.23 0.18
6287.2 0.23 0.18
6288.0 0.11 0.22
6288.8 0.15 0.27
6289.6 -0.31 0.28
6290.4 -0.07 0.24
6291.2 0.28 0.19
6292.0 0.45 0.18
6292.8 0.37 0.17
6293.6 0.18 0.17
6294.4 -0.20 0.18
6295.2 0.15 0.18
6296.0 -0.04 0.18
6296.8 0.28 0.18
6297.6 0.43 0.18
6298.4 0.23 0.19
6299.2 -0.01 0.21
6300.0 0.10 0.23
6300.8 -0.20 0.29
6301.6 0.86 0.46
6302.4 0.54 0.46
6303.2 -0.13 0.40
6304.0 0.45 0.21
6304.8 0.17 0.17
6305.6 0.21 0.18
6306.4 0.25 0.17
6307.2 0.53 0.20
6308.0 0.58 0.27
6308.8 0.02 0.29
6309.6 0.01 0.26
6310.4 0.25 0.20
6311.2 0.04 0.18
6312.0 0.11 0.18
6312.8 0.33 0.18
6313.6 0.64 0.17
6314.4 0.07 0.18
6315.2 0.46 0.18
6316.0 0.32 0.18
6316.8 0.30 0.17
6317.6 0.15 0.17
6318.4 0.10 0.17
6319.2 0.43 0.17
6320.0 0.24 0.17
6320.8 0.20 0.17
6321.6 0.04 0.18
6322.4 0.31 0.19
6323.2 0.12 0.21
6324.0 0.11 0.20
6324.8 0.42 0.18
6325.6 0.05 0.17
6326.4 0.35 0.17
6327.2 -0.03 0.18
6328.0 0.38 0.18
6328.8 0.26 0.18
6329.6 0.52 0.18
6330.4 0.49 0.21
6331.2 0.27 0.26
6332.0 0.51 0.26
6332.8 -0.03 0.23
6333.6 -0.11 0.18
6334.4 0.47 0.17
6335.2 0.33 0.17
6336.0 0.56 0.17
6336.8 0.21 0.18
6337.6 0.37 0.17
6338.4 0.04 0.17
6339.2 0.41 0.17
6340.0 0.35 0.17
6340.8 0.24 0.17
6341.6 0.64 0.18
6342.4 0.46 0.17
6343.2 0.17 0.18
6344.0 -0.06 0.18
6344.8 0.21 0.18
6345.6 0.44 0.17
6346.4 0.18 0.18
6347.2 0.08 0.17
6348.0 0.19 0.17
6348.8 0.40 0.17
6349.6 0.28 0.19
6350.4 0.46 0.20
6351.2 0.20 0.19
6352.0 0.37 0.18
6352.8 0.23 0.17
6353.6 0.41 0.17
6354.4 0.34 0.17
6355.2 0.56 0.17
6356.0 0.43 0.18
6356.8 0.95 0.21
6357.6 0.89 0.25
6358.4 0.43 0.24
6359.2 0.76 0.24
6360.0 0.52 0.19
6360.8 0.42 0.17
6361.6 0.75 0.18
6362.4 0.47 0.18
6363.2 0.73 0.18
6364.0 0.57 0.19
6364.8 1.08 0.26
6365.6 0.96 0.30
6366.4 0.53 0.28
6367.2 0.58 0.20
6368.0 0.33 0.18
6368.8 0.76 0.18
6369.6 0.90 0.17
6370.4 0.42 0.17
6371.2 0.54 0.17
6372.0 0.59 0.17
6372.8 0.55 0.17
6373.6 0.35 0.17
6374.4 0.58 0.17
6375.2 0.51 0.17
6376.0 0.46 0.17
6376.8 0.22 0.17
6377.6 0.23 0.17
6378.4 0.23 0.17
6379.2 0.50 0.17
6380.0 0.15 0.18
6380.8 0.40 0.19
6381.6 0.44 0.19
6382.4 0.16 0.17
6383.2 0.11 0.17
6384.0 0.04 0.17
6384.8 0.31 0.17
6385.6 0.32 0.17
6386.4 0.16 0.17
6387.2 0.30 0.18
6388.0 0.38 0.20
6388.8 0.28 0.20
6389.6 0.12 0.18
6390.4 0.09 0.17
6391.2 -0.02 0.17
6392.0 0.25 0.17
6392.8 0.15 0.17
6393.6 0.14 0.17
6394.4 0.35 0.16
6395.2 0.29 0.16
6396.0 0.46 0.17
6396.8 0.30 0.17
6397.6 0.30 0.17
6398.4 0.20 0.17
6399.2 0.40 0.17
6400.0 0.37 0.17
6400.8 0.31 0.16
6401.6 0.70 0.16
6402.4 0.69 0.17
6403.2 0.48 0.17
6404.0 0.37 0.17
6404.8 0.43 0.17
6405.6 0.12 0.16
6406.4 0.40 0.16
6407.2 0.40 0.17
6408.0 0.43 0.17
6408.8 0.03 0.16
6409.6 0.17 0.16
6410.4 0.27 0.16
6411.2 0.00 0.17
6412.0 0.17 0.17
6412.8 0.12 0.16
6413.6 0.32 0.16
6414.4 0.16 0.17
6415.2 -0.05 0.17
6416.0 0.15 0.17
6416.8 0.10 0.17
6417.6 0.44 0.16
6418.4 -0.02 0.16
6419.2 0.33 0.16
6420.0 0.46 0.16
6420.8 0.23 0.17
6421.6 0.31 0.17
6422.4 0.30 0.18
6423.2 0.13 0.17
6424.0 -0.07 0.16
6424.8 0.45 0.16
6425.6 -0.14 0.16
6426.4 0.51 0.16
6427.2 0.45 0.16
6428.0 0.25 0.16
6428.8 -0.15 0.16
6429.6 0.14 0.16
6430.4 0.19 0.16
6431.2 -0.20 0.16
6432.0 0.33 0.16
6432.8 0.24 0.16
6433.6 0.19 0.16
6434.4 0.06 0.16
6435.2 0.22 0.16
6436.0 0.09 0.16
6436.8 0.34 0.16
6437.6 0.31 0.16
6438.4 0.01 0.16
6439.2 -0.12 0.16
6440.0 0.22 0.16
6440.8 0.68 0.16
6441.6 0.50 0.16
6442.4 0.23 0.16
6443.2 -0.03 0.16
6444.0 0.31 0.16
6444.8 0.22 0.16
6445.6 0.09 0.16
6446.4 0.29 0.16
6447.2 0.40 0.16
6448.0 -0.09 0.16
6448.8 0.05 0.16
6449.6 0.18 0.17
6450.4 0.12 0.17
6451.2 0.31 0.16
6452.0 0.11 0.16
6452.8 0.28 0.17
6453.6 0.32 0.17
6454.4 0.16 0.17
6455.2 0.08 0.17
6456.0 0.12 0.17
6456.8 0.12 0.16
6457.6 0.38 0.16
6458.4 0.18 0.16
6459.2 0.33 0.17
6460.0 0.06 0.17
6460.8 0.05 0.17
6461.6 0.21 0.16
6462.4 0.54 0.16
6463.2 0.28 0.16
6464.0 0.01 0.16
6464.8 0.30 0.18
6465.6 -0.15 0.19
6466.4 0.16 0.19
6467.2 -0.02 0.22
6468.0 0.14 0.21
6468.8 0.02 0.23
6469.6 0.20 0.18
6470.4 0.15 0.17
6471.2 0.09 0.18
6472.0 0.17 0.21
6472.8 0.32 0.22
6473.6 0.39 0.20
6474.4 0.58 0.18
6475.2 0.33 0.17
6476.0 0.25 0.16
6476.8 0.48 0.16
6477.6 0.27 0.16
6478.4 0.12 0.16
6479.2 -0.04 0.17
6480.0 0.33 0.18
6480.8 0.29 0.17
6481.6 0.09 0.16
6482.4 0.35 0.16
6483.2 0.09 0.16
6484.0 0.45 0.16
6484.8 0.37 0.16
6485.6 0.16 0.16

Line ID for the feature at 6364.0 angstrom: C III] 1909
